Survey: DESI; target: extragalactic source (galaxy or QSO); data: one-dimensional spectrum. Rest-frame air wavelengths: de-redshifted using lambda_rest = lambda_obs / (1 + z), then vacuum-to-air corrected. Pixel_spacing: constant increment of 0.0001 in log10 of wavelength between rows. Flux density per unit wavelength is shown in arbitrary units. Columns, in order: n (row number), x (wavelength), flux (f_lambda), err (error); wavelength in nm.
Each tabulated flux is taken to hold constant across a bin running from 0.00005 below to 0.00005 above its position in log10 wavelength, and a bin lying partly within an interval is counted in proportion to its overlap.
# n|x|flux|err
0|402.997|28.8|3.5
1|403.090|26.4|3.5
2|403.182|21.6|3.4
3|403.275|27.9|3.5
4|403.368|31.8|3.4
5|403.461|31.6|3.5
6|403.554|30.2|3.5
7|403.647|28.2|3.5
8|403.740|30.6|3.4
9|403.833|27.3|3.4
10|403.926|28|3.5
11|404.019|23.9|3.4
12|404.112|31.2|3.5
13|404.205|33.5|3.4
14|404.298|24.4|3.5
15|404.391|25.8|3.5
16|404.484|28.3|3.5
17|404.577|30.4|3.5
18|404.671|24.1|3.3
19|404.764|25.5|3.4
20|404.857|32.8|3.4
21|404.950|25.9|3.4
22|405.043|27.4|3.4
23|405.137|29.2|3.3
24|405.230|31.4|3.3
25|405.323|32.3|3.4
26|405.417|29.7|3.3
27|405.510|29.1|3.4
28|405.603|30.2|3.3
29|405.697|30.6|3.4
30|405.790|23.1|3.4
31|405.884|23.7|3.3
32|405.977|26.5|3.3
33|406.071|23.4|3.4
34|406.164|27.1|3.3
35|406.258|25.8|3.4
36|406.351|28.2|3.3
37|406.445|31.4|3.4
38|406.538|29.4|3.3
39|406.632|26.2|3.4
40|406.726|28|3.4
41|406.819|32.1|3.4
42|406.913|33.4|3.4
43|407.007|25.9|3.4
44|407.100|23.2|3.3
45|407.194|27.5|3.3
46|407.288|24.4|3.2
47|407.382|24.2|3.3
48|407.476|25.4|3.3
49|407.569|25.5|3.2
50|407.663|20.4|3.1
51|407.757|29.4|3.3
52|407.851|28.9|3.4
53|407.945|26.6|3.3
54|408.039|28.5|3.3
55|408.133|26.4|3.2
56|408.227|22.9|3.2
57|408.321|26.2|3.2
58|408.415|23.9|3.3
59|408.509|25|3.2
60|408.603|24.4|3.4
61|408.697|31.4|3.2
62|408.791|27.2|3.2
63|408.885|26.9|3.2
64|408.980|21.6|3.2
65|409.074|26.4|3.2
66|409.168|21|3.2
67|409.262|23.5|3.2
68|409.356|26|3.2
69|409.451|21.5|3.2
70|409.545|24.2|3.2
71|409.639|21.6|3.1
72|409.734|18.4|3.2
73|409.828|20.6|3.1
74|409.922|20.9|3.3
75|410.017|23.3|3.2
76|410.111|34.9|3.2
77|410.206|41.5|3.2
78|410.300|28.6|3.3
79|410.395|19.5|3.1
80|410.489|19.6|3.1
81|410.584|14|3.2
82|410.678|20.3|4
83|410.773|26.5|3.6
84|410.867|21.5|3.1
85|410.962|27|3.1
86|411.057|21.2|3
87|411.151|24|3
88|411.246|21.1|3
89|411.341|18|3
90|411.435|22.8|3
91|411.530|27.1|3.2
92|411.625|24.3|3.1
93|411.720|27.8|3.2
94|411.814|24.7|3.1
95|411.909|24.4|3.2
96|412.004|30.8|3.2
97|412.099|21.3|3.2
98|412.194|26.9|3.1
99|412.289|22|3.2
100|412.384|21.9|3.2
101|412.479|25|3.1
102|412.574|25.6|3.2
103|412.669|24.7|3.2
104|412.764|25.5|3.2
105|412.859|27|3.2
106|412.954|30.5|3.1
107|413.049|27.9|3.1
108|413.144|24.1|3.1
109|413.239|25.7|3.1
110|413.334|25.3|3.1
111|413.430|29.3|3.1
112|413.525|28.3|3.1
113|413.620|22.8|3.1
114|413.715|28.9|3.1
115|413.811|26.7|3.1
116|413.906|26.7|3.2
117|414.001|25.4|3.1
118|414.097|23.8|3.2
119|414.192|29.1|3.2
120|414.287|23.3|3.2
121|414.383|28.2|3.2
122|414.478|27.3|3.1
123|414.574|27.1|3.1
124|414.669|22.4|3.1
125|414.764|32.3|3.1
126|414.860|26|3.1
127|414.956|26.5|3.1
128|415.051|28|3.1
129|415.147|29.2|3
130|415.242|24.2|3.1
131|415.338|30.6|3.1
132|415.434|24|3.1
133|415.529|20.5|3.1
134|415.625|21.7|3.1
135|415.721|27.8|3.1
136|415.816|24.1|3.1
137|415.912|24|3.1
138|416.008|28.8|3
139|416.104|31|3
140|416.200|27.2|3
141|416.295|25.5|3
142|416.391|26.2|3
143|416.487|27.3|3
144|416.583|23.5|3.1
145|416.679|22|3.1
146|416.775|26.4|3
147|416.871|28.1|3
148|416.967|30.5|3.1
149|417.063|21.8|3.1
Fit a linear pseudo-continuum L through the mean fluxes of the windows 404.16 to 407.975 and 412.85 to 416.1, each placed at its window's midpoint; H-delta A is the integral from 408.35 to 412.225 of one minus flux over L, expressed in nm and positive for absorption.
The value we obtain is 0.39 nm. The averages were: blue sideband 27.6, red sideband 26.4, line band 24.3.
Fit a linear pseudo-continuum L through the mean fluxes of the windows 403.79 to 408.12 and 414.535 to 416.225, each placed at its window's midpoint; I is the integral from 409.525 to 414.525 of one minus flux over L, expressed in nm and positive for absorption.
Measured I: 0.35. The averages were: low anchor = 27.6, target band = 24.9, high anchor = 26.4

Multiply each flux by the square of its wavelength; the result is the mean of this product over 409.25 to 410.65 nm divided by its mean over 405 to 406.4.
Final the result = 0.87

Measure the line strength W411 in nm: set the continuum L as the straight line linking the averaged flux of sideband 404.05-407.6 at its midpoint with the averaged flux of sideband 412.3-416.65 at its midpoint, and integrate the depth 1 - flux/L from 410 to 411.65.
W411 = 0.16 nm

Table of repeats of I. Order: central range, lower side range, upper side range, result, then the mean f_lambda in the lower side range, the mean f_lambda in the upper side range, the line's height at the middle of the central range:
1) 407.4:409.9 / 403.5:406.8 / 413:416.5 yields 0.25 nm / 28.1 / 26.4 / 27.5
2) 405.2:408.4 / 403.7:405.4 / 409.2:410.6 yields -0.07 nm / 28.5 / 24.1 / 26.6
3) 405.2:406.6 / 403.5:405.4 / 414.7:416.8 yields 0.01 nm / 28.5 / 26.2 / 28.2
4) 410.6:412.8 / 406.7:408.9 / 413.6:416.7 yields 0.20 nm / 26.6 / 26.2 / 26.4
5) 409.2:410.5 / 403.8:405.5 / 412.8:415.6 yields 0.13 nm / 28.4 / 26.5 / 27.4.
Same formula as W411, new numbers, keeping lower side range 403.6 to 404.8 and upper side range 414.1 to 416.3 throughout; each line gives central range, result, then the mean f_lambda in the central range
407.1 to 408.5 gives 0.09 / 25.6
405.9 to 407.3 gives 0.00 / 27.5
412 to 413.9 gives 0.06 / 25.9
